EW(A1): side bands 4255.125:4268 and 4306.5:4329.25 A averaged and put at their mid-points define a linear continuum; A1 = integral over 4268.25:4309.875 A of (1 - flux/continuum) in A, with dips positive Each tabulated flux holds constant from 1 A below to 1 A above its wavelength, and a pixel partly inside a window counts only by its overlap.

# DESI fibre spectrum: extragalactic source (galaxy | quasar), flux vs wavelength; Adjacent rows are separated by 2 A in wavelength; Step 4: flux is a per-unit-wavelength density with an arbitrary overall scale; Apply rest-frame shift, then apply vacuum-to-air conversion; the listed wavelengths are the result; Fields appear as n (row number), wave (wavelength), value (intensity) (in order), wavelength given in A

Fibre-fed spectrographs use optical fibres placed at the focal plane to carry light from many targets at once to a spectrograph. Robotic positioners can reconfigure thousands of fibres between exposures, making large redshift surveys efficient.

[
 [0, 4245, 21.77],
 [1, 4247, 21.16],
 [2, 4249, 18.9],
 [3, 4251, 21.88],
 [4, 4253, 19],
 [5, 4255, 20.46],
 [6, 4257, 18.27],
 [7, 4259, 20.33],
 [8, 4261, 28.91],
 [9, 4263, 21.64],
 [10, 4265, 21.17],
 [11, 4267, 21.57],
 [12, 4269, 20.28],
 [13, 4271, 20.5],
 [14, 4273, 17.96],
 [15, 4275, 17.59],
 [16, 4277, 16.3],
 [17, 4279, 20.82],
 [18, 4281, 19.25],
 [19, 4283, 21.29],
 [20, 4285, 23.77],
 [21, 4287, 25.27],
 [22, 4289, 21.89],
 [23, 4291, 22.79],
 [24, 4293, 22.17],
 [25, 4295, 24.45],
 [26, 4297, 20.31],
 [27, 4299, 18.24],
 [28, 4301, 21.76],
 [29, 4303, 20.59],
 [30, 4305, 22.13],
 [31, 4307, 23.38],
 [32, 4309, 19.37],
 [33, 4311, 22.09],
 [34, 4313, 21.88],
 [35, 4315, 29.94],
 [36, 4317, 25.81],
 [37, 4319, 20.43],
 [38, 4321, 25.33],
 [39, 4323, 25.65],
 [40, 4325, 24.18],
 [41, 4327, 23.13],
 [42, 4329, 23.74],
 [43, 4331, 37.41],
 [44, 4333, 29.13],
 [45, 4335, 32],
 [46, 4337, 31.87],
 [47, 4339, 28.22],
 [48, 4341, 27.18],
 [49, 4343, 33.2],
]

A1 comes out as 3.4 A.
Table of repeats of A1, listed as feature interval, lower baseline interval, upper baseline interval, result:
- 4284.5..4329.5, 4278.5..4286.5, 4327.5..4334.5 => 4.6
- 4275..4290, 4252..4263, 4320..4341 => 1.7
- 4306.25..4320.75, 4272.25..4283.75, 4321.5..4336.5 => 1.0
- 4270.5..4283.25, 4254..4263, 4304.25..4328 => 2.0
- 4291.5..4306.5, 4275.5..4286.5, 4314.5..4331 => 0.7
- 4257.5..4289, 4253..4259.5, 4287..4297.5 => -0.2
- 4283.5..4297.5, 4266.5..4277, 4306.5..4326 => -1.2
